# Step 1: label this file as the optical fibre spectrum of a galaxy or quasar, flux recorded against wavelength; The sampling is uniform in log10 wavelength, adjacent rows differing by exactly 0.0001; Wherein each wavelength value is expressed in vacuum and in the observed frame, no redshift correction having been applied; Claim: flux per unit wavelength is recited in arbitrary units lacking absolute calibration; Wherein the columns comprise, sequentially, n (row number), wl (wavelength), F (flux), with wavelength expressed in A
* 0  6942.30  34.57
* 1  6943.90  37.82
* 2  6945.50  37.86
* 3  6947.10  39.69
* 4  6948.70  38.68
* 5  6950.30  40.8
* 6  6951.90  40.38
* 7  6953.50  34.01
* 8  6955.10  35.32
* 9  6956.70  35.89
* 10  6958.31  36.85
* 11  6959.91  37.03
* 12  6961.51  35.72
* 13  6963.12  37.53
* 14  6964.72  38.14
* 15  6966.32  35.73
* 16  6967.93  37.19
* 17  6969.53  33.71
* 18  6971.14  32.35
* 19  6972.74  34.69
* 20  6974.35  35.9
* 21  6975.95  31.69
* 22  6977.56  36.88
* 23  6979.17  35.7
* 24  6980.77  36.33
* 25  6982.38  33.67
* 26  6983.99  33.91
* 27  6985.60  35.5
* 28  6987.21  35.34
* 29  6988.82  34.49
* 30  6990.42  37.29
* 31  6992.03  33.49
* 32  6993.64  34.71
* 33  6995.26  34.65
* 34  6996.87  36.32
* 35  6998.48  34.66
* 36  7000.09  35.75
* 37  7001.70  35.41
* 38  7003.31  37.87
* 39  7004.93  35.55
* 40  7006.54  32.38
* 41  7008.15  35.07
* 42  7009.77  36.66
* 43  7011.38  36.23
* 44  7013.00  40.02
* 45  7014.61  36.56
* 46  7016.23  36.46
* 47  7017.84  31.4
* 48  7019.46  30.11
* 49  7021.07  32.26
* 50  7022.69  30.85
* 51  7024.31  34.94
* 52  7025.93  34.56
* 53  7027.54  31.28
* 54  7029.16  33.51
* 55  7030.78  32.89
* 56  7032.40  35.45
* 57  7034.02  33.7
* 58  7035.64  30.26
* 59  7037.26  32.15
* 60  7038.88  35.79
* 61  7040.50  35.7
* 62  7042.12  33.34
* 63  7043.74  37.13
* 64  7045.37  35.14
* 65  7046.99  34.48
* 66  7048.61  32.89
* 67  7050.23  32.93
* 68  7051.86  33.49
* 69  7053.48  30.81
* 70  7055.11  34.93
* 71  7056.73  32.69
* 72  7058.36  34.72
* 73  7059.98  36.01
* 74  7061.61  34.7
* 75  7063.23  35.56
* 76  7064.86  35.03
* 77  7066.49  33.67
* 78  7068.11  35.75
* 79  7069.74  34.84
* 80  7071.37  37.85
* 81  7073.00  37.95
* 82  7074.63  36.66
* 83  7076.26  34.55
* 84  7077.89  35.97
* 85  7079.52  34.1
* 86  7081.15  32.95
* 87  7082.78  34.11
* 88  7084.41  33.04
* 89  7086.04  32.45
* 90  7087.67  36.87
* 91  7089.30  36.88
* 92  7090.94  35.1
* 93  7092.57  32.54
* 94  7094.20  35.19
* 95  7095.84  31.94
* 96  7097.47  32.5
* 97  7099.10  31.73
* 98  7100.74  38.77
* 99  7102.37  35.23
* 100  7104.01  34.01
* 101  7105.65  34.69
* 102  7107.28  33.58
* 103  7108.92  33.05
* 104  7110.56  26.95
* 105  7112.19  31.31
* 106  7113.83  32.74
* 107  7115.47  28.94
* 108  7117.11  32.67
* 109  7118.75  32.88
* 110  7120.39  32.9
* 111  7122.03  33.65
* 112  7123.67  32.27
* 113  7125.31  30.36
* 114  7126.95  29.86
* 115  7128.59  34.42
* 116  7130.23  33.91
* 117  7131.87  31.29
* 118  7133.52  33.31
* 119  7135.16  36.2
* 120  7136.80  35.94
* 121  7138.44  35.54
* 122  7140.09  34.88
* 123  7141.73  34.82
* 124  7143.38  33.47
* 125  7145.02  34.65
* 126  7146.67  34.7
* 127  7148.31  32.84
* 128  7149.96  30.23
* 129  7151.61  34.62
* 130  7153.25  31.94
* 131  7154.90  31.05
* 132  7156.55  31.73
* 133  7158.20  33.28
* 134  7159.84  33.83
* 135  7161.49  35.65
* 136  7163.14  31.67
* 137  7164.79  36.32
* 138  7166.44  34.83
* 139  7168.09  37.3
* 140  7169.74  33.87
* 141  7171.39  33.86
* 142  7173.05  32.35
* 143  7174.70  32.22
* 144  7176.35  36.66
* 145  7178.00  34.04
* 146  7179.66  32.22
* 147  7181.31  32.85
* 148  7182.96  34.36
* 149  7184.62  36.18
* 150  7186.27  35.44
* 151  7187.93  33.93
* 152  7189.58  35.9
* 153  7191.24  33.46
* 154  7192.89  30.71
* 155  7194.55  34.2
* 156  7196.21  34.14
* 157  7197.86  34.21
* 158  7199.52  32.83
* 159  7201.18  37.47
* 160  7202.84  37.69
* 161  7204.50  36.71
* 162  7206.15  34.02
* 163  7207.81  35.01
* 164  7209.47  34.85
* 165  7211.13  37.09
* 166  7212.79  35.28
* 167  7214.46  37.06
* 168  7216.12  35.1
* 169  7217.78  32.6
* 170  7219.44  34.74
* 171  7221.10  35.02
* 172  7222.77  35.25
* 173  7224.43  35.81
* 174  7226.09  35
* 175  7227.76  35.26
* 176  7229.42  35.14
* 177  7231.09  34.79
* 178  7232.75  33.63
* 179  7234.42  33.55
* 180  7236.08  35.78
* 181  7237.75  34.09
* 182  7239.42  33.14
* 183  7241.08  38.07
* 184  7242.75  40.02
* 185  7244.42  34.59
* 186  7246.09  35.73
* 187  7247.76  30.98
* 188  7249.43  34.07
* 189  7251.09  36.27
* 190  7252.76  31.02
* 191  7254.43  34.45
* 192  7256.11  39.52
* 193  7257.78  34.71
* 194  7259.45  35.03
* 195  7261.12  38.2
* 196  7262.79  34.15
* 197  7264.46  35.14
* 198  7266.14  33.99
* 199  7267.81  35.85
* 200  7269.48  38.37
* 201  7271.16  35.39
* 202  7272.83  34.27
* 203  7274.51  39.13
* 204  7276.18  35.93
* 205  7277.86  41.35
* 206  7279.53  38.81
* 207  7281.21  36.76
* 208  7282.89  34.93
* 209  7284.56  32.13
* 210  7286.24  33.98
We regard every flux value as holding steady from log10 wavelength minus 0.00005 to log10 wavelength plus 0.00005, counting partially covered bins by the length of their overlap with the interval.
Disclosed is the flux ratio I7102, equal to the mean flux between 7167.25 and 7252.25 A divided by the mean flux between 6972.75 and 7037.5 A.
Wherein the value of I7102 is 1.0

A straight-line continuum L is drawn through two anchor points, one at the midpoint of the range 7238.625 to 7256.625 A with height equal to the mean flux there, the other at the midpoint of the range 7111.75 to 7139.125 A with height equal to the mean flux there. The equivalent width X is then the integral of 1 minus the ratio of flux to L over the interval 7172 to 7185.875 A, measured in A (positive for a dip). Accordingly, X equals -0.02 A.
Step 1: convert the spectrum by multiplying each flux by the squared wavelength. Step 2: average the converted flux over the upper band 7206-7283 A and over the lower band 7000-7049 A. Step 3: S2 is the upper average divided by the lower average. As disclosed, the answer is 1.10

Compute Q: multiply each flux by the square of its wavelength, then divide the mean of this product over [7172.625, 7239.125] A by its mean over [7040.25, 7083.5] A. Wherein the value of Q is 1.0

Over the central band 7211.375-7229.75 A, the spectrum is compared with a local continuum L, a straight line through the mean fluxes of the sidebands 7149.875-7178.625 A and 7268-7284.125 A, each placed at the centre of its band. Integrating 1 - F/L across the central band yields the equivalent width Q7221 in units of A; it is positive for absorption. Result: 0.1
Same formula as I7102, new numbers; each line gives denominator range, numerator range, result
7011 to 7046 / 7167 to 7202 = 1.00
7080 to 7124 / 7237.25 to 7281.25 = 1.08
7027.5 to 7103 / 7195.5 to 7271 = 1.02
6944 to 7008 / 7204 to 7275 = 0.98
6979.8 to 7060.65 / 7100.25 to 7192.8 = 0.97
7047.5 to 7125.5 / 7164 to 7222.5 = 1.02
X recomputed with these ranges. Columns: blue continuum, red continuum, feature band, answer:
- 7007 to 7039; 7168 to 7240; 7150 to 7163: 0.59 A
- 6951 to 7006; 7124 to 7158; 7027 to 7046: 0.47 A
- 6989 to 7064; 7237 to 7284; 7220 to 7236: 0.35 A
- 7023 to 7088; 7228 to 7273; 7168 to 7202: 0.76 A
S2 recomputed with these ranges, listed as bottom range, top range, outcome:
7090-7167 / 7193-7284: 1.10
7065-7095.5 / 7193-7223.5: 1.04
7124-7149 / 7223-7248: 1.07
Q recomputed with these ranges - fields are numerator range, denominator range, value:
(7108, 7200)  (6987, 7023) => 1.00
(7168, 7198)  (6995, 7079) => 1.02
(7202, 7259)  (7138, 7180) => 1.06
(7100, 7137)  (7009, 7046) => 0.99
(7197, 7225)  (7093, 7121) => 1.11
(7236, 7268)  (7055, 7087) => 1.06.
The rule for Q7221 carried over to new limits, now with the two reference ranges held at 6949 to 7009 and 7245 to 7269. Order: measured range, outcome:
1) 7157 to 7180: 0.7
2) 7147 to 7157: 0.9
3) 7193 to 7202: 0.2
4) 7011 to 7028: 0.7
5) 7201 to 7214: -0.3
